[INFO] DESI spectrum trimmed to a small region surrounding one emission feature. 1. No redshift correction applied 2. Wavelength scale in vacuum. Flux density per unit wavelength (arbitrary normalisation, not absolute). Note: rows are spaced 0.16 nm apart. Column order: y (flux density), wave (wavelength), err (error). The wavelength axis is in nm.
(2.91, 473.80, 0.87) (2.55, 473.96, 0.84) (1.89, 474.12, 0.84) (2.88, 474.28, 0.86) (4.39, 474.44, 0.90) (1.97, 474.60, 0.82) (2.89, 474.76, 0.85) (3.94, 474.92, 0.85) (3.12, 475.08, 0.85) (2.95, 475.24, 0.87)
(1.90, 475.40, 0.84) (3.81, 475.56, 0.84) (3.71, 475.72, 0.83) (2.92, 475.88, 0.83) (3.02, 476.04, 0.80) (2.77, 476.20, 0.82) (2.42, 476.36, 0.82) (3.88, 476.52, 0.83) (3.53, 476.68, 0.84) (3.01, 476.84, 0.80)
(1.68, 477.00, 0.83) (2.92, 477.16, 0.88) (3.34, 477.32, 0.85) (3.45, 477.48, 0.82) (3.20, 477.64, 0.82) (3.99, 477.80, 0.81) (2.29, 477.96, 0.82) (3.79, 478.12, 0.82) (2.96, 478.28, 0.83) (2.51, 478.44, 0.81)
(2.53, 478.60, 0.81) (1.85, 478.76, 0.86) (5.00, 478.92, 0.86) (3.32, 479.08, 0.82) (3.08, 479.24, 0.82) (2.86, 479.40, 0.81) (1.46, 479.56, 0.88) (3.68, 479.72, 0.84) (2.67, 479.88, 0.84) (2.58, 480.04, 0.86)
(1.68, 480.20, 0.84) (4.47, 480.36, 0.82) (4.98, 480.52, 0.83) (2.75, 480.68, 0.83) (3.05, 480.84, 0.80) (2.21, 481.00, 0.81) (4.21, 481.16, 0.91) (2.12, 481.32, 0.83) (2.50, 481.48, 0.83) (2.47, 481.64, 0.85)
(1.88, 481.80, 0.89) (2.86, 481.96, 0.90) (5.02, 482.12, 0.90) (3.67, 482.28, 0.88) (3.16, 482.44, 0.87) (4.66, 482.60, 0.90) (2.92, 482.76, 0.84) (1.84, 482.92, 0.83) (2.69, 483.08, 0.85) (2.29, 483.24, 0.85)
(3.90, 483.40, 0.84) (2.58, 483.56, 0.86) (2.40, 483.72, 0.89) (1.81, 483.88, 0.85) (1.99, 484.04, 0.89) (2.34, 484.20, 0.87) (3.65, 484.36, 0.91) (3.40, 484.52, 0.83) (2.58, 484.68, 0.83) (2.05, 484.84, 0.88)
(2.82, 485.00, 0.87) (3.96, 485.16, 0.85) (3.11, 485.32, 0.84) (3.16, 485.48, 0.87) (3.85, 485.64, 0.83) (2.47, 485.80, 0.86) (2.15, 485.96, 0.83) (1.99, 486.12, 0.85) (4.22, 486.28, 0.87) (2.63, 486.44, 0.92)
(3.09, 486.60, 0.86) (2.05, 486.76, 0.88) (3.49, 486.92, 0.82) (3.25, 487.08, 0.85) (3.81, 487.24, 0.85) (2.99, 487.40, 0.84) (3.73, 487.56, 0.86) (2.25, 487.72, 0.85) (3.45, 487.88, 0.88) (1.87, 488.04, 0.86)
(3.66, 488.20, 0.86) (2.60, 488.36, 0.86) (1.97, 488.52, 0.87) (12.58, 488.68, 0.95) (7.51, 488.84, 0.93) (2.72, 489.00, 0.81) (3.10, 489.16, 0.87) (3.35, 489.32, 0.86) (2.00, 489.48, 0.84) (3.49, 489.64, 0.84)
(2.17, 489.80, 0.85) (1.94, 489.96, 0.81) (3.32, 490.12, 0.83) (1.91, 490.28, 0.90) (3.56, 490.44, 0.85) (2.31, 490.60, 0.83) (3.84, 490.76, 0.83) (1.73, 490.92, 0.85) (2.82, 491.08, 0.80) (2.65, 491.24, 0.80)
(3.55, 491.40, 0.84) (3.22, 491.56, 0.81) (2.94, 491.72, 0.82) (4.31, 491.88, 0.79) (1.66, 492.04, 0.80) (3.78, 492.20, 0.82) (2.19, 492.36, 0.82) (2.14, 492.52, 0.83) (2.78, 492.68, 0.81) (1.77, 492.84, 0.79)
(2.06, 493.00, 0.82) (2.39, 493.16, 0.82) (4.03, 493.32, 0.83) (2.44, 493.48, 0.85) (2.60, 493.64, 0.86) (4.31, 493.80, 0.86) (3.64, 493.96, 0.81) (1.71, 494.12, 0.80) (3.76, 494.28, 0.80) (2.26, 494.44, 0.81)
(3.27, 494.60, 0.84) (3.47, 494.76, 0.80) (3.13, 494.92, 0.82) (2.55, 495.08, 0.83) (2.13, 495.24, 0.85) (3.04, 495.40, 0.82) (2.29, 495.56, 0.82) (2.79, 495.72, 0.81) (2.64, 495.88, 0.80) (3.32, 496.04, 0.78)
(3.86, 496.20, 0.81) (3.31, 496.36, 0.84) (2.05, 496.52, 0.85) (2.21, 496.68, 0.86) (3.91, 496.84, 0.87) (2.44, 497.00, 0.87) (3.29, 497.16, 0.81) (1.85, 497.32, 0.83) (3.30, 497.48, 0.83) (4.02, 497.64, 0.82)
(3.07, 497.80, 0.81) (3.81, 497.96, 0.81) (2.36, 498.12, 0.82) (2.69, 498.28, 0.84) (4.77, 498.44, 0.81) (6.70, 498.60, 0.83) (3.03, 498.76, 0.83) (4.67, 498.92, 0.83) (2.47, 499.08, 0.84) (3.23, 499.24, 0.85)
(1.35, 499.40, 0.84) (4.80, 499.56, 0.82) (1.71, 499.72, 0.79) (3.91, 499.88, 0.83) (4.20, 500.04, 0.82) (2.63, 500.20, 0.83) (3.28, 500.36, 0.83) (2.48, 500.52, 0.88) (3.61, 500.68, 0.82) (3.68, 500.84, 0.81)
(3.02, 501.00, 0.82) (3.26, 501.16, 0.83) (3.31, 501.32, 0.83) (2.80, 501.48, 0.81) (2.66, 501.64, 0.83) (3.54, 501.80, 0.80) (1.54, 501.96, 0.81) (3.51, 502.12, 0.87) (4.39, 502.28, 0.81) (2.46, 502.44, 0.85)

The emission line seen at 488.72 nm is H-beta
